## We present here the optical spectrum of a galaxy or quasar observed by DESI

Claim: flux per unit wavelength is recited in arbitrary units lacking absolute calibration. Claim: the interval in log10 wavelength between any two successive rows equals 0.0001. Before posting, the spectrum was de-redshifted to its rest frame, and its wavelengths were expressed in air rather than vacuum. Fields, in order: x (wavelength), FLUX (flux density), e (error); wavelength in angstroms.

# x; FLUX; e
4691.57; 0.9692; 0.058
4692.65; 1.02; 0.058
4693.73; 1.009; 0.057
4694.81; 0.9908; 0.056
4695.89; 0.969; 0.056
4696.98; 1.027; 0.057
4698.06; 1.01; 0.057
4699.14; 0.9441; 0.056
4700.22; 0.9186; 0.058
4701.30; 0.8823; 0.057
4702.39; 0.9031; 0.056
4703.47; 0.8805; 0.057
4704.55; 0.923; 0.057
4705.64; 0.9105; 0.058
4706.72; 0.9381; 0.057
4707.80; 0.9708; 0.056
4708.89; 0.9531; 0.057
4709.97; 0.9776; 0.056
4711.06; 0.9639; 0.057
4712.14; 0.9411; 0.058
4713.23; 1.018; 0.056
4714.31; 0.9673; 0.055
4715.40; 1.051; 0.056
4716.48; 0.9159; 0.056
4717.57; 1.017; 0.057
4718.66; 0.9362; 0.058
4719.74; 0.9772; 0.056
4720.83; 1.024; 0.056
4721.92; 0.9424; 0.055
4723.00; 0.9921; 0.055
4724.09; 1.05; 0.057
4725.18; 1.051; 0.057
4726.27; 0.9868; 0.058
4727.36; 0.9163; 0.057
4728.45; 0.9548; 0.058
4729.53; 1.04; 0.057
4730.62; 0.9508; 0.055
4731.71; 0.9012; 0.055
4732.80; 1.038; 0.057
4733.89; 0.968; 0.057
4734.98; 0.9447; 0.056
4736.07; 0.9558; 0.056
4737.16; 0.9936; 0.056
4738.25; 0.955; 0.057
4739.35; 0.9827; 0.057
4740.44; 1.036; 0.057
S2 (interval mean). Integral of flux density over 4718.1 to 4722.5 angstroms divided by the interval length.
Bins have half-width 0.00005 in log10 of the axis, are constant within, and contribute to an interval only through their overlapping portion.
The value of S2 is 0.971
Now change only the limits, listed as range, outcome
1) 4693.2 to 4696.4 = 0.99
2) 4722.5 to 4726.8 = 1.02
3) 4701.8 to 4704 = 0.89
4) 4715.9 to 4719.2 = 0.958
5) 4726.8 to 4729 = 0.939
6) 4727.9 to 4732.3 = 0.964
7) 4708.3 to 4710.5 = 0.965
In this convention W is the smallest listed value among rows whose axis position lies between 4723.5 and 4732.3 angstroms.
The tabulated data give 0.9012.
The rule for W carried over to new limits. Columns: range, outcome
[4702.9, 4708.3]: 0.8805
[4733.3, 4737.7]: 0.9447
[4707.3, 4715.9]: 0.9411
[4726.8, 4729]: 0.9163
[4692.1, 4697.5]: 0.969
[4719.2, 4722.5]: 0.9424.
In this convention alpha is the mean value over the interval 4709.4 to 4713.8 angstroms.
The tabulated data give 0.976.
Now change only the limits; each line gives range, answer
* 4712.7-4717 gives 0.99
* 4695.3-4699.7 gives 0.987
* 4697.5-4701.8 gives 0.941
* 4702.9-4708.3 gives 0.925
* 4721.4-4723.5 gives 0.97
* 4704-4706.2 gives 0.917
